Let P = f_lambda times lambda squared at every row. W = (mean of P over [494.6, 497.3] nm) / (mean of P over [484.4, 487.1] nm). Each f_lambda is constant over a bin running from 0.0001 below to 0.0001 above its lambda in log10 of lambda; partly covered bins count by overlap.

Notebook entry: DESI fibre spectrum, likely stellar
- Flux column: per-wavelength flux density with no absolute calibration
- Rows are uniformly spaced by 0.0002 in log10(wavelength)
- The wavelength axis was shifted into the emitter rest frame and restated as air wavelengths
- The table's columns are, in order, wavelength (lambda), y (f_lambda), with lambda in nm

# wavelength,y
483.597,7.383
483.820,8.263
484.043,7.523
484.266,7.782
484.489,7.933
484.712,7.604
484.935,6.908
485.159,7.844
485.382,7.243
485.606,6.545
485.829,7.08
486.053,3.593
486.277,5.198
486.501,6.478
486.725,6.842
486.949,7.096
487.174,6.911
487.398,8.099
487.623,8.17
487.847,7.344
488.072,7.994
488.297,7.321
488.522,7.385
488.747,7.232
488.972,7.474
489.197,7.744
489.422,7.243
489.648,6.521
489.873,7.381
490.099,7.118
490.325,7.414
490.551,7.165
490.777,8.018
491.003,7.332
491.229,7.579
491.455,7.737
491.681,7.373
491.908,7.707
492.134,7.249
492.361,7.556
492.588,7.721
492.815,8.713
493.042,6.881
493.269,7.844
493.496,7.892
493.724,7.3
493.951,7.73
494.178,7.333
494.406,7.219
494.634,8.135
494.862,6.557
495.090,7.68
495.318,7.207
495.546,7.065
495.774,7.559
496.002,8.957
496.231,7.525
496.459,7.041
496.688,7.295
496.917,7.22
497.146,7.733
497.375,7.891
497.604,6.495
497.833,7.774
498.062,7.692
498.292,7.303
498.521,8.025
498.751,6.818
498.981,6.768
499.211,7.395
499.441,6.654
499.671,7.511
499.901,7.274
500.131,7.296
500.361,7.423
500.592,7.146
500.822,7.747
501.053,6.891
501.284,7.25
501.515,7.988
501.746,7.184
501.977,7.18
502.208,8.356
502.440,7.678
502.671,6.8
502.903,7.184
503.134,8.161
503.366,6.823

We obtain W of 1.2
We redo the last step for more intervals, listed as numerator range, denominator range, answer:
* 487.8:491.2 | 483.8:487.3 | 1.09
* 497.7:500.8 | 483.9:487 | 1.13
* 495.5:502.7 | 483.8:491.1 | 1.08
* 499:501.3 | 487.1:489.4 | 1.00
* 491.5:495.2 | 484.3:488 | 1.12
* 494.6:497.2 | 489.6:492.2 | 1.03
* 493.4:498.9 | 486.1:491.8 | 1.06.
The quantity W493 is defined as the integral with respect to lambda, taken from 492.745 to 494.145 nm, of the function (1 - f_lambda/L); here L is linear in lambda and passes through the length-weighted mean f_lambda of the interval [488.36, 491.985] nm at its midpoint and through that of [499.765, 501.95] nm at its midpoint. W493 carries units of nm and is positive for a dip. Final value -0.05 nm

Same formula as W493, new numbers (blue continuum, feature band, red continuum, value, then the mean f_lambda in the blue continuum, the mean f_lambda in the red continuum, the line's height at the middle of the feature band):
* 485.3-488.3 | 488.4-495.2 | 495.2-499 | -0.33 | 6.83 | 7.45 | 7.13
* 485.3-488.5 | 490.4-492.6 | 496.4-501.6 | -0.15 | 6.86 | 7.33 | 7.04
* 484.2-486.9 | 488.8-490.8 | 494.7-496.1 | -0.07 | 6.75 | 7.51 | 7.08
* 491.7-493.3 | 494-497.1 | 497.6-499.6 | 0.00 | 7.64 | 7.26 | 7.45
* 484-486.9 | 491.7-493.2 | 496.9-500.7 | -0.12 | 6.8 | 7.32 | 7.07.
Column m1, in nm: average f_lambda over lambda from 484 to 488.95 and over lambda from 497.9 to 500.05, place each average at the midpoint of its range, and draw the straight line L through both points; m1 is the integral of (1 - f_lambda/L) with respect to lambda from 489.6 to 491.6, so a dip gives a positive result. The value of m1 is -0.06 nm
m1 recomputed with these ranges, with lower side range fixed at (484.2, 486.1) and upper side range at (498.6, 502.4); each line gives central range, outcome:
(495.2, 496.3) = -0.066 nm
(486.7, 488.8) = -0.113 nm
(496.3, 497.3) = -0.014 nm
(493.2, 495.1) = -0.079 nm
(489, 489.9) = -0.014 nm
